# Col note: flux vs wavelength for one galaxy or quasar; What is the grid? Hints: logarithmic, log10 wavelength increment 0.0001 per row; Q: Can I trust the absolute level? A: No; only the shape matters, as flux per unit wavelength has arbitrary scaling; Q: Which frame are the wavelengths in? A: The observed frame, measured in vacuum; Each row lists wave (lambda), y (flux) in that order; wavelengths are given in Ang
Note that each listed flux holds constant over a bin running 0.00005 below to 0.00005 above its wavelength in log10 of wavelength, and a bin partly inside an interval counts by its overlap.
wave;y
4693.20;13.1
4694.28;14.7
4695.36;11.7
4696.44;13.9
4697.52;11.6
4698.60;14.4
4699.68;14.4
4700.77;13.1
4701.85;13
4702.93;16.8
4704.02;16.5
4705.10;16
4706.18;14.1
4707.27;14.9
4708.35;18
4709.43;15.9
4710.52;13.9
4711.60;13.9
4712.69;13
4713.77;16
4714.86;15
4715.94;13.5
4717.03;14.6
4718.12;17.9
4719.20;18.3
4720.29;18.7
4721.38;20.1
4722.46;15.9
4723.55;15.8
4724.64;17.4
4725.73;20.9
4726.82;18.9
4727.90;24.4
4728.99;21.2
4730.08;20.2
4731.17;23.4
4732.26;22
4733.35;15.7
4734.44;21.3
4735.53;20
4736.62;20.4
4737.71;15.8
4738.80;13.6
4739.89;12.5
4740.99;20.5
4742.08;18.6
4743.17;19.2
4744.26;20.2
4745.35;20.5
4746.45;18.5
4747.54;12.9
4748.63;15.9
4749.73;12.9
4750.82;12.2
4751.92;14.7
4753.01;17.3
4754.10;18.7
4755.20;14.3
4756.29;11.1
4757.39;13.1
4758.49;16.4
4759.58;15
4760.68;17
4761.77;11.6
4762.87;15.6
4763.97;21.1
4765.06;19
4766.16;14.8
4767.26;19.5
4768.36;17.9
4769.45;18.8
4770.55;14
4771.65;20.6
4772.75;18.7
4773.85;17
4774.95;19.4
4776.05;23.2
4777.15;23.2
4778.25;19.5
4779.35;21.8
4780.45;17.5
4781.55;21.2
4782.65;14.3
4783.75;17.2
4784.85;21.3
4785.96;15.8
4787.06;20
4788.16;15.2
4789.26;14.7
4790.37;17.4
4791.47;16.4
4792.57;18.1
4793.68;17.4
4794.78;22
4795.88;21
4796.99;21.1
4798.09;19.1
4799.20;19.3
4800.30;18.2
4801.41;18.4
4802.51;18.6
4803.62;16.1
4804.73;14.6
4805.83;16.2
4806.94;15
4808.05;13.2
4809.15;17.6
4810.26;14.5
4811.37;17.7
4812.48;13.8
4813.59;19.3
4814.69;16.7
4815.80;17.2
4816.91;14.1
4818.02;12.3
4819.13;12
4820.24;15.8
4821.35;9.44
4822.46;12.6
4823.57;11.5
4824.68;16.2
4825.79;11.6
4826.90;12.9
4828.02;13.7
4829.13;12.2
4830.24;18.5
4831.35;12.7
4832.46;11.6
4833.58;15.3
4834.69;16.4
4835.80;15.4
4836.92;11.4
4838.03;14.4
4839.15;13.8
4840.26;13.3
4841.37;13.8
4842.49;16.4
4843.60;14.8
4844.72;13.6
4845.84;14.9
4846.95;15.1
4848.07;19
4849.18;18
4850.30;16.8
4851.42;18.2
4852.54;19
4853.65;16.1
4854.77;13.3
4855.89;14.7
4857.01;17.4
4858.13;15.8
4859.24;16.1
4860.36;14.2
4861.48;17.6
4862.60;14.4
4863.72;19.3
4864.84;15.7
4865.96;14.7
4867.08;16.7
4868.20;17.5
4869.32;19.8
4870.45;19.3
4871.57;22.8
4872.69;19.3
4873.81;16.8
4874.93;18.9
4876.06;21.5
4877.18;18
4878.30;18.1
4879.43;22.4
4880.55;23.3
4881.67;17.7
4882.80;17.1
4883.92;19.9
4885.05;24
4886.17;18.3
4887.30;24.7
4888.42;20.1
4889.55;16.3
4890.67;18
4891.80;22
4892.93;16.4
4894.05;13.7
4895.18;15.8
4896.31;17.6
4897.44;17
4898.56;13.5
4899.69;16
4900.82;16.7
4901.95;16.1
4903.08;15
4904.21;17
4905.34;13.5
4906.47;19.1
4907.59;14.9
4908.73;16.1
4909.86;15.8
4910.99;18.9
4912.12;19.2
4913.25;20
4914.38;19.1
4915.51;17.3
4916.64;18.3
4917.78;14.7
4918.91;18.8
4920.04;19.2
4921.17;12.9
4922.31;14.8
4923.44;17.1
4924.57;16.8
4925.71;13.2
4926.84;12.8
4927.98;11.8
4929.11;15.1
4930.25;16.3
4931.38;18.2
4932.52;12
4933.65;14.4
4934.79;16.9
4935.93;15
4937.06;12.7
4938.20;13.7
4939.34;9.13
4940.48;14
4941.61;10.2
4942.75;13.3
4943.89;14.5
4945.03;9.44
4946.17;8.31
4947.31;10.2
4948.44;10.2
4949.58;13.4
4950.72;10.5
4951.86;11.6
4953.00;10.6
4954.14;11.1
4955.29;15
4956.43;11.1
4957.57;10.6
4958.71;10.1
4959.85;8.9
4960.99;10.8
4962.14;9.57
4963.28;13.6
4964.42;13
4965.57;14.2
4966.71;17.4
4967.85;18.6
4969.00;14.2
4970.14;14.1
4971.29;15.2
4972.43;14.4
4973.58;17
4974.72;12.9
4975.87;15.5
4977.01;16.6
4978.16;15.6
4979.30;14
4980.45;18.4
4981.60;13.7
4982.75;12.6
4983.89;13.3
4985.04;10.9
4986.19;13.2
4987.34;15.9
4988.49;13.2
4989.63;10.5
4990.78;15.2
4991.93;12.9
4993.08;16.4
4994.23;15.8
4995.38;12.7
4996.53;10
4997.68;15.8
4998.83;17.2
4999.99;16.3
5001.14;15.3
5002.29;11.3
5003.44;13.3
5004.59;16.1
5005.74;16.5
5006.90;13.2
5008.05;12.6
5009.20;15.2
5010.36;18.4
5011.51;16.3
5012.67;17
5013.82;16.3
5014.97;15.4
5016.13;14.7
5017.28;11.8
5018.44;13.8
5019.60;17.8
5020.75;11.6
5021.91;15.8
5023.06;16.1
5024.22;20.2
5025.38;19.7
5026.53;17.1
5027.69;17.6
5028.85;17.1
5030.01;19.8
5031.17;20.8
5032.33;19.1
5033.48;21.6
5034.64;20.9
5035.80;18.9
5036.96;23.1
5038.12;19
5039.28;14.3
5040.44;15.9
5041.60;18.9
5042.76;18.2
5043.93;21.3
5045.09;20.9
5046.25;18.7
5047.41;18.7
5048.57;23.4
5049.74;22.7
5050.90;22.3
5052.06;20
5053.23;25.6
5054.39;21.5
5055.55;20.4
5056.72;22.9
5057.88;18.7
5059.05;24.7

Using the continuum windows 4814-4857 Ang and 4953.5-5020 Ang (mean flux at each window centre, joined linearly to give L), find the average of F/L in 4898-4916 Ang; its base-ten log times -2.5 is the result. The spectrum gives -0.16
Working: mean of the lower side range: 14.7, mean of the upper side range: 14.2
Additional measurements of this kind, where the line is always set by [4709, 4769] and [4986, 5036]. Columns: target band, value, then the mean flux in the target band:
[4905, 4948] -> 0.09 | 14.9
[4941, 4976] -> 0.27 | 12.5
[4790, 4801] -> -0.13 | 19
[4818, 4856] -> 0.15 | 14.5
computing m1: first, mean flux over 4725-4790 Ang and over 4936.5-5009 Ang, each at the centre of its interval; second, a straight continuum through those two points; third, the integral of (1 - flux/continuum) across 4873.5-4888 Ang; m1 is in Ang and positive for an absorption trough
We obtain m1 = -4.6 Ang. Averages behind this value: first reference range 17.8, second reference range 13.3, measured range 20.1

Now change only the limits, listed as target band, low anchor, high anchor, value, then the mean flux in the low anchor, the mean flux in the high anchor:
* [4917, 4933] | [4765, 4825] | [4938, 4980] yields -1.88 Ang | 17.2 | 12.8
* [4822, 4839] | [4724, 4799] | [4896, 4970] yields 2.81 Ang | 18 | 14.3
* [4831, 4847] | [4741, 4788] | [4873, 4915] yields 3.25 Ang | 17.4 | 18.1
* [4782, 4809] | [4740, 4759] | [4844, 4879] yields -1.53 Ang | 16.2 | 17.2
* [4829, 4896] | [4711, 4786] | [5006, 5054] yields 2.70 Ang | 17.6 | 18.1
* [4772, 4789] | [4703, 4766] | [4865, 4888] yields -1.16 Ang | 16.9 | 19.5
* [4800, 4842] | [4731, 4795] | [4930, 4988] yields 4.17 Ang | 17.5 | 13.2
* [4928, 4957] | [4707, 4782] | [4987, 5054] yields 7.61 Ang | 17.5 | 17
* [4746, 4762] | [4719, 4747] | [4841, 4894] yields 3.41 Ang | 19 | 17.8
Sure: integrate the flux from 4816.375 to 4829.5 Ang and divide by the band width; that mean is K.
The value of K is 12.9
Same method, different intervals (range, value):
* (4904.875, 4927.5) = 16.6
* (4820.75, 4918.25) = 16.6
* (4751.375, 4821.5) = 17.1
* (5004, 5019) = 15.2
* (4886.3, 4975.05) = 14.8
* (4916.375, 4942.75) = 14.6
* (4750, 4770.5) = 15.9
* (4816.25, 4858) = 14.6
